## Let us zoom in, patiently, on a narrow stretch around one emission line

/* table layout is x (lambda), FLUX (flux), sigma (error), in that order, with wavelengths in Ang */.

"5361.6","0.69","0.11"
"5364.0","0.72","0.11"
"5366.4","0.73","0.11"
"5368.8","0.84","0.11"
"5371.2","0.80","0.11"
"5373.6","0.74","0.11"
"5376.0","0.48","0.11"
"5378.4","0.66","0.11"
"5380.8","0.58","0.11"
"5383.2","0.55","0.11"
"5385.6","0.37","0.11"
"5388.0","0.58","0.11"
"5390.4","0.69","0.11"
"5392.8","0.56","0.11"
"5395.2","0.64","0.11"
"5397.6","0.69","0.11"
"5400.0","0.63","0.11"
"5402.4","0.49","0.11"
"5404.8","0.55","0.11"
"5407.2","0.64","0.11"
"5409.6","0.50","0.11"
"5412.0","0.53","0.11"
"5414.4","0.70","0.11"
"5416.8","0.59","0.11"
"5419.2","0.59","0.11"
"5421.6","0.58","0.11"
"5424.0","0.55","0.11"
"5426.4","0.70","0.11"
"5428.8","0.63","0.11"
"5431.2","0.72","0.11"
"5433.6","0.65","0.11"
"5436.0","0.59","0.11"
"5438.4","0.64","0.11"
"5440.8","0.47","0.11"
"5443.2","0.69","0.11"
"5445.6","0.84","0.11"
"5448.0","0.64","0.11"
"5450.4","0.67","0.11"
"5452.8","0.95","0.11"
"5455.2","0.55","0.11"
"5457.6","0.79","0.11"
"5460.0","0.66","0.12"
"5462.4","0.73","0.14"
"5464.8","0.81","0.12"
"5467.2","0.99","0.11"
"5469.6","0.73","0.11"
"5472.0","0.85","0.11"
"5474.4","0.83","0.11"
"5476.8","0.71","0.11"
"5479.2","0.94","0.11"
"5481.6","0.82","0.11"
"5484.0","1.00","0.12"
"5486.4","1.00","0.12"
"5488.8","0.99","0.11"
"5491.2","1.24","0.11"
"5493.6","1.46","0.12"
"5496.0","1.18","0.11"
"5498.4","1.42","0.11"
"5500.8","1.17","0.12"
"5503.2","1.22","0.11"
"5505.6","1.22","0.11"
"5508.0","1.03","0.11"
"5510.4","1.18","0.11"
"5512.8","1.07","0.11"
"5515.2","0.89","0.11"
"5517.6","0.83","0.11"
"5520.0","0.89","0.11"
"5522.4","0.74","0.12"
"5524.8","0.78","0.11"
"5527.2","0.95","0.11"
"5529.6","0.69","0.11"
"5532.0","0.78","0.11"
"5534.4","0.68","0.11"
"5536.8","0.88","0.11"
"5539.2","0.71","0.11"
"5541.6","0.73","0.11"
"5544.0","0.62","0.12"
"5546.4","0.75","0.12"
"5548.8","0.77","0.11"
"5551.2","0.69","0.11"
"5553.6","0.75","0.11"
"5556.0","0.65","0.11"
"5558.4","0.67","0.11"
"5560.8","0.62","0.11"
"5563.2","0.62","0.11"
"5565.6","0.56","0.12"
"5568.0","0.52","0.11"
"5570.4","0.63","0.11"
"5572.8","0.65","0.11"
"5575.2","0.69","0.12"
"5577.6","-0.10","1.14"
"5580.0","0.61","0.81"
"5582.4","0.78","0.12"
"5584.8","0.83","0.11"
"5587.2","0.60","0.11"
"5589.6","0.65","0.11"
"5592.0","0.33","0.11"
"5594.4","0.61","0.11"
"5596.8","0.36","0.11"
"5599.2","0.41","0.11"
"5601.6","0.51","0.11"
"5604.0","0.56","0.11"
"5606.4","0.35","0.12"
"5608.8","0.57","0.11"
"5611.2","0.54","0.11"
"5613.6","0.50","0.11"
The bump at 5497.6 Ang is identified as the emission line C III]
